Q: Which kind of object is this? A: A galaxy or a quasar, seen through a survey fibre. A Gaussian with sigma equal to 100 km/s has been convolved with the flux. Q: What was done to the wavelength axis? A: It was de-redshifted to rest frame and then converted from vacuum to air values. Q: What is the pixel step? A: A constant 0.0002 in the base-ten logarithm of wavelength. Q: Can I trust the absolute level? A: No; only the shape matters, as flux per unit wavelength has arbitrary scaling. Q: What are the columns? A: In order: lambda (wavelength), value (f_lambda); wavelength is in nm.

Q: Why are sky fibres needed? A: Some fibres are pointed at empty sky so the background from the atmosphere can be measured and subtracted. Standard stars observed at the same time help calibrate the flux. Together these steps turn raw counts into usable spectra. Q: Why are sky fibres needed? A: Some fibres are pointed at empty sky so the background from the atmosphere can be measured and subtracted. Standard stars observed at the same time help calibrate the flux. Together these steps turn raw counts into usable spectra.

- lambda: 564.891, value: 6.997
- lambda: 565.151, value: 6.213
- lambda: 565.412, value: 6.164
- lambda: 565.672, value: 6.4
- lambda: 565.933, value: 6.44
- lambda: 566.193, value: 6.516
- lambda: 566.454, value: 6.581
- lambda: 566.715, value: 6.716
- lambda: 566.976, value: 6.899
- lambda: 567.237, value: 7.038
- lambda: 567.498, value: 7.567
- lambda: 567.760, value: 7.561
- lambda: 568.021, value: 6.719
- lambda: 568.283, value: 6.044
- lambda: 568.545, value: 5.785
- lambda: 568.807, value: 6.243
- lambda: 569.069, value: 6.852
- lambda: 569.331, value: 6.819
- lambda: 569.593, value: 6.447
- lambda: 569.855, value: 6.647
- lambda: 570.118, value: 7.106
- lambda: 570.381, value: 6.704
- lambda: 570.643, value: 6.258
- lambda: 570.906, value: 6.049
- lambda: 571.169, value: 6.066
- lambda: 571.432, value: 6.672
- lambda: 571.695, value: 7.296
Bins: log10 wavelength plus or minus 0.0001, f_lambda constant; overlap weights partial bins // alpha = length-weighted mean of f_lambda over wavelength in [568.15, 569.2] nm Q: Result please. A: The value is 6.23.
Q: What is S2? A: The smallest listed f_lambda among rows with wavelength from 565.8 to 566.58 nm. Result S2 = 6.44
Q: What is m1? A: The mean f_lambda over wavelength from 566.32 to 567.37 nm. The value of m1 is 6.81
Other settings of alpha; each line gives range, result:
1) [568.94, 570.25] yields 6.77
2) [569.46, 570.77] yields 6.64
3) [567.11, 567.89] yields 7.39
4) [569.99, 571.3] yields 6.44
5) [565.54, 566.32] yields 6.46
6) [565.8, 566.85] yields 6.56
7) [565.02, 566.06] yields 6.3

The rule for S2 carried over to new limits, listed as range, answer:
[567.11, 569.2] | 5.785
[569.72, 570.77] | 6.258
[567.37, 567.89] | 7.561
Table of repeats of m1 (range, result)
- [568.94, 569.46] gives 6.84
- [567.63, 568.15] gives 7.15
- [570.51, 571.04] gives 6.16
